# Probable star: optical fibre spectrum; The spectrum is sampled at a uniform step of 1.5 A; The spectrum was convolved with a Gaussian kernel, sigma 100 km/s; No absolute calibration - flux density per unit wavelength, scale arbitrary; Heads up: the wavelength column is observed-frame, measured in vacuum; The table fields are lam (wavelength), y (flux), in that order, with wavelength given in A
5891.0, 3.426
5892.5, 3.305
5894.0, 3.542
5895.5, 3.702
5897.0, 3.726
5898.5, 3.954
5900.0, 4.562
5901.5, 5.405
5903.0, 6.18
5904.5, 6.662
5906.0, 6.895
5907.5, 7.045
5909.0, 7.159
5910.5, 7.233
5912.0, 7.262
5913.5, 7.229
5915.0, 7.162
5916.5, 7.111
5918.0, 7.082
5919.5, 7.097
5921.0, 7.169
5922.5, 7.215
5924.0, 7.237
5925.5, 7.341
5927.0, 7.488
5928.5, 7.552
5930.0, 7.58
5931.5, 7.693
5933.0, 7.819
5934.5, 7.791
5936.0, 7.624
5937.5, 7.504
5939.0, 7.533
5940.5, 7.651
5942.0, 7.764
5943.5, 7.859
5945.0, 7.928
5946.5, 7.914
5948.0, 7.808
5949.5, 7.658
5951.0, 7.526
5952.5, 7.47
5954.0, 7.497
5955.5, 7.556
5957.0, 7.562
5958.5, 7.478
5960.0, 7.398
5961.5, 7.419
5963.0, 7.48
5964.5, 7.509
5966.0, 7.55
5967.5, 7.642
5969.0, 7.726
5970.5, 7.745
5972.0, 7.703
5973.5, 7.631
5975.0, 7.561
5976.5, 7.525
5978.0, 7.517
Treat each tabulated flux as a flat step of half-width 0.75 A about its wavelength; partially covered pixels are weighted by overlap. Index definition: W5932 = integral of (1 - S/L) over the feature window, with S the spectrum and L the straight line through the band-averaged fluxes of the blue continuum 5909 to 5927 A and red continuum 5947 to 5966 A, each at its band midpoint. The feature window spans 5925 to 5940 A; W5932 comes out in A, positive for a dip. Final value -0.55 A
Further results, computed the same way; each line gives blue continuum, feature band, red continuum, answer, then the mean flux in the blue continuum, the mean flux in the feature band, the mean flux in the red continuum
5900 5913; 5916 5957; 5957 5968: -2.6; 6.61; 7.54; 7.5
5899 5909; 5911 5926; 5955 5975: -1.6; 6.15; 7.19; 7.57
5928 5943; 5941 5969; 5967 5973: 0.2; 7.66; 7.62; 7.7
